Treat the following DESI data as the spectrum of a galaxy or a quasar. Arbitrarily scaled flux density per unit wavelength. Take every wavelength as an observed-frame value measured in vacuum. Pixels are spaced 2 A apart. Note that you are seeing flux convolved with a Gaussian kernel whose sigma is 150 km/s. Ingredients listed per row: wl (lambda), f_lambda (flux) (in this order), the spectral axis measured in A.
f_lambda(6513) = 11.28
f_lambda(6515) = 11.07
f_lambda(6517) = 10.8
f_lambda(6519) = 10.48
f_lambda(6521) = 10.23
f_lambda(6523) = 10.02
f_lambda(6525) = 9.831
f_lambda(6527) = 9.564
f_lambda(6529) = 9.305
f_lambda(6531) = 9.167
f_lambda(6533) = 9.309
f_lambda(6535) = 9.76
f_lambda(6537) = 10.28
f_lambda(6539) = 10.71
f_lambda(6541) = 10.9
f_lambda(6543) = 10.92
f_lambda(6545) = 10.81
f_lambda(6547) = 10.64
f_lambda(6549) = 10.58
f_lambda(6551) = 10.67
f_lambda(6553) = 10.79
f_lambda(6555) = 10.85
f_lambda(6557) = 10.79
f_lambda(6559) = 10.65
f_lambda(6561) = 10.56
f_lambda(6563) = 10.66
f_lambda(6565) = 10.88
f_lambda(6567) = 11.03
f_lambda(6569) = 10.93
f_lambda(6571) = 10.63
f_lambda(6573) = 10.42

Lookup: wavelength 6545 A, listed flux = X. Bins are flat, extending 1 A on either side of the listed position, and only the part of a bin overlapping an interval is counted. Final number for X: 10.81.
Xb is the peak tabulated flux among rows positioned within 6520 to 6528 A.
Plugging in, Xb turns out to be 10.23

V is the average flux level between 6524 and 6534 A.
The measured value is 9.44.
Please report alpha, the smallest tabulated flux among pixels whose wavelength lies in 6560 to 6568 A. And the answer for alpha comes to 10.56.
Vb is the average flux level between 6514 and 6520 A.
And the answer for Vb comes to 10.8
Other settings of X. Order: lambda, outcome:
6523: 10.02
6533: 9.309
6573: 10.42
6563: 10.66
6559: 10.65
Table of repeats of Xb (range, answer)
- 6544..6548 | 10.81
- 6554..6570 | 11.03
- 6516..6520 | 10.8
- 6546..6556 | 10.85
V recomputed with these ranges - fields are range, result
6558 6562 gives 10.6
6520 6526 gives 10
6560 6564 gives 10.6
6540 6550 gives 10.8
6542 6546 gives 10.9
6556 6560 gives 10.7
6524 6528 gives 9.7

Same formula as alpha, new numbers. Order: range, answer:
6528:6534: 9.167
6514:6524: 10.02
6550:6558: 10.67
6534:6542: 9.76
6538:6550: 10.58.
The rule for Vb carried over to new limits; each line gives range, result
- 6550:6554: 10.7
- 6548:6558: 10.7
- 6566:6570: 11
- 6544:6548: 10.7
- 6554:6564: 10.7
